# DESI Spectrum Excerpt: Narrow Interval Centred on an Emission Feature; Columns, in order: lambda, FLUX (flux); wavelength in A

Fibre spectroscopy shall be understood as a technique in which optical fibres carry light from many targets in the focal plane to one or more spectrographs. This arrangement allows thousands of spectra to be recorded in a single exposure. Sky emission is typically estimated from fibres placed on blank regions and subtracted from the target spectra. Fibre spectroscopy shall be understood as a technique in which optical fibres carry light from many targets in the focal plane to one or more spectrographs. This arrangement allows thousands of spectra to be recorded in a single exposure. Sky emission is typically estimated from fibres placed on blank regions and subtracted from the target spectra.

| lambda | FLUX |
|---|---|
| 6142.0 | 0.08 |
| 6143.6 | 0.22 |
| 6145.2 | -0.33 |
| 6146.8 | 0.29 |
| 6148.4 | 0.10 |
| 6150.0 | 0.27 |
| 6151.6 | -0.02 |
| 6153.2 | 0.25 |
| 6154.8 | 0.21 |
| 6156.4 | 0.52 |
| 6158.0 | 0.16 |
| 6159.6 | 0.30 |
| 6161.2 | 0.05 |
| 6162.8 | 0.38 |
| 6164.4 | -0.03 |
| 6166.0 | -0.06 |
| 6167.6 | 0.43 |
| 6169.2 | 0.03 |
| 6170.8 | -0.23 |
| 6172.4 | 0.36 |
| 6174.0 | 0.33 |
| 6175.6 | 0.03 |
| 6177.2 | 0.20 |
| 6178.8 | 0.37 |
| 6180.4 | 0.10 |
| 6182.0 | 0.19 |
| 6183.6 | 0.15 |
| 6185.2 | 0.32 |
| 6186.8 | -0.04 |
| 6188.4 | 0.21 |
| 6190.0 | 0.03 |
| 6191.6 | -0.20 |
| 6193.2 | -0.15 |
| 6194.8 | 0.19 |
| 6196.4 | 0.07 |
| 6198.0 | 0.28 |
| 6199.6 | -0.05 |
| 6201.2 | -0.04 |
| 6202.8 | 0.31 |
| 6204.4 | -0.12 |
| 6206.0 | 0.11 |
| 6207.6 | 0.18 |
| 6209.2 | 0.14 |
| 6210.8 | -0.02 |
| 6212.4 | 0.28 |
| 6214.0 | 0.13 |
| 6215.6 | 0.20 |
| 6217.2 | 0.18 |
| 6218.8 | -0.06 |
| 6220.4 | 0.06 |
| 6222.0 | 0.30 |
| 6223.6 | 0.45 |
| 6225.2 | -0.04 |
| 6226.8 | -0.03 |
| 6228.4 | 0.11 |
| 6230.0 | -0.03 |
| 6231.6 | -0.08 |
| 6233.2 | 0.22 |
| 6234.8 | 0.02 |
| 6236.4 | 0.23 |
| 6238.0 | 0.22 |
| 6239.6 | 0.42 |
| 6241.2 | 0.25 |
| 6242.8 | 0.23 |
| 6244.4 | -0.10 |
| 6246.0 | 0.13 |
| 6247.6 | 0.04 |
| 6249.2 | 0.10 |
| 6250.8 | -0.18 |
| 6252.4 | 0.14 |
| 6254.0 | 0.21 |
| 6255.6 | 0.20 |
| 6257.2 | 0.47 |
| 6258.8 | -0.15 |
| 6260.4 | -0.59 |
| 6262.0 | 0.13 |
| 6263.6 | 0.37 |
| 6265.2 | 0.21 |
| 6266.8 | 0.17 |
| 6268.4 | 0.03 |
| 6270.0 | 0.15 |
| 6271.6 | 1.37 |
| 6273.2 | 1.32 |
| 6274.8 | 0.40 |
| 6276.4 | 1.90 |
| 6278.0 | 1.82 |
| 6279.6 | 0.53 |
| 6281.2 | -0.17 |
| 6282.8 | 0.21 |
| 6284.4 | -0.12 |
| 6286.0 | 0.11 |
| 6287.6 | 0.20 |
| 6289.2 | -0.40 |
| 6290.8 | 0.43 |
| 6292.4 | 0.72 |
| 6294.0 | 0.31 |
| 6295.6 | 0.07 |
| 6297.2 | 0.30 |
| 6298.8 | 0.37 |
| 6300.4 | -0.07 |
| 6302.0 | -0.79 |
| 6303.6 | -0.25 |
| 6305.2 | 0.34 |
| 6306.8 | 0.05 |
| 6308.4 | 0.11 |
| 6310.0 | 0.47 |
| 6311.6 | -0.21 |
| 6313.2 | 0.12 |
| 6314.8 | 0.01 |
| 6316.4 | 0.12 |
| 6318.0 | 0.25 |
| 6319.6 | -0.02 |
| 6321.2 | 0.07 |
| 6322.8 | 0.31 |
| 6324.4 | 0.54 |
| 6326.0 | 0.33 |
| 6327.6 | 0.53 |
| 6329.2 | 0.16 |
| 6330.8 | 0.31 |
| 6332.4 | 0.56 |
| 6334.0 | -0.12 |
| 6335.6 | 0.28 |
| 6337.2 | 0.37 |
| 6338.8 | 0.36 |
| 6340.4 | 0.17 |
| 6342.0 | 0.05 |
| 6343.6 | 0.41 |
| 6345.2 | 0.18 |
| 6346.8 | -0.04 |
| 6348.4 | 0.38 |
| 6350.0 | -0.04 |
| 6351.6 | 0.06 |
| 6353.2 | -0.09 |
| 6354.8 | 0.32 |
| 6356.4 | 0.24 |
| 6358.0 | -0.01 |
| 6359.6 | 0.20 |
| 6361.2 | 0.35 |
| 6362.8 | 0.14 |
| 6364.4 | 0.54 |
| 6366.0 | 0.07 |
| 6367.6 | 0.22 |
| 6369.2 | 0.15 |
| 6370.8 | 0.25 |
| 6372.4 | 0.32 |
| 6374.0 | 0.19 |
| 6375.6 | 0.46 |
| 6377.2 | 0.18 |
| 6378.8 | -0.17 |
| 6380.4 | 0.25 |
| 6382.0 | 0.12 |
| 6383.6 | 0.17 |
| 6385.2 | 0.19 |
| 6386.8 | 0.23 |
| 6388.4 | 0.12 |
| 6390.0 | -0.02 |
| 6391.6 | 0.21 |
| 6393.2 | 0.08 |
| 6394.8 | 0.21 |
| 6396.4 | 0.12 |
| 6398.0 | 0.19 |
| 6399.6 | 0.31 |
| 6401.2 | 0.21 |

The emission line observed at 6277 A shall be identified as [O II] 3727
